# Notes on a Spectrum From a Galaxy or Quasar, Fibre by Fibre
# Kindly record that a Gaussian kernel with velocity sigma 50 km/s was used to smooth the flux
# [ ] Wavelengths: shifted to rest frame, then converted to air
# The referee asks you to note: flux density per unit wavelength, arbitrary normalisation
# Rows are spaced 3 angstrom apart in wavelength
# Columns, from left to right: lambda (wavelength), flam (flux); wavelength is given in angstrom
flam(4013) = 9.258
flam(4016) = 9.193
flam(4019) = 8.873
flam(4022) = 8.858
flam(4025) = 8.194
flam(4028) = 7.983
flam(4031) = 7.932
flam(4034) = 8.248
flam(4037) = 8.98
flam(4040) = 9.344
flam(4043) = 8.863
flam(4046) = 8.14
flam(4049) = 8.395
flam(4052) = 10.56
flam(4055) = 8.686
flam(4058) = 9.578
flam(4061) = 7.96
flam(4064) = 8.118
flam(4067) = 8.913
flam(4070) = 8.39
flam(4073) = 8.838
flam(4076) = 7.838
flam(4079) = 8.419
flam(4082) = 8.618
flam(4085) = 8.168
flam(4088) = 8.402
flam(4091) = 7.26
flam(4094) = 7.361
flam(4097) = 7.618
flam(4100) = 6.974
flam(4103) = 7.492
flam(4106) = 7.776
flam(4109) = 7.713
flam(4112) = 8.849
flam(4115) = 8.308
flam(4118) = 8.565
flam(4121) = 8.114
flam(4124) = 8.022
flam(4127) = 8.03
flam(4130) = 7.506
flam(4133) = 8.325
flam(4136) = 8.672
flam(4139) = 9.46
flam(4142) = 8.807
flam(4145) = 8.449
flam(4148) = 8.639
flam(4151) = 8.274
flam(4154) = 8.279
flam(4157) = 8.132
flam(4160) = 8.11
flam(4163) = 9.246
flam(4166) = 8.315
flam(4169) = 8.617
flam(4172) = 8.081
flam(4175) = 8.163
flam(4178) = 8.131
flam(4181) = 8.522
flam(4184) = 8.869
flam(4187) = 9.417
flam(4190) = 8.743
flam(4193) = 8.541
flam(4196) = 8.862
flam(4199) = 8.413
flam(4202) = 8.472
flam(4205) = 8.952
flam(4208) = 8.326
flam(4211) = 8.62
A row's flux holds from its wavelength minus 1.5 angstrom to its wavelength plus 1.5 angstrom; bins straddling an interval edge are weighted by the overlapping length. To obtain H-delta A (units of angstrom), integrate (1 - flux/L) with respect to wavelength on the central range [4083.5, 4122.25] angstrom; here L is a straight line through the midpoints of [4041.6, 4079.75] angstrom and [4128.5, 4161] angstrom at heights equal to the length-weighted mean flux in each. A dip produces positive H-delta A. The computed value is 3.0 angstrom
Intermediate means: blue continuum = 8.67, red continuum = 8.43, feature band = 7.89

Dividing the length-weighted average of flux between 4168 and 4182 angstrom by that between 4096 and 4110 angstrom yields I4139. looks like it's 1.1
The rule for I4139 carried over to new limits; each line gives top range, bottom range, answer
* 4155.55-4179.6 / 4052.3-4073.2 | 0.96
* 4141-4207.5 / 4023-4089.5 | 1.00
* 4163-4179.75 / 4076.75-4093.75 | 1.03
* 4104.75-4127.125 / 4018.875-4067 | 0.94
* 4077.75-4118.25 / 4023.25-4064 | 0.92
